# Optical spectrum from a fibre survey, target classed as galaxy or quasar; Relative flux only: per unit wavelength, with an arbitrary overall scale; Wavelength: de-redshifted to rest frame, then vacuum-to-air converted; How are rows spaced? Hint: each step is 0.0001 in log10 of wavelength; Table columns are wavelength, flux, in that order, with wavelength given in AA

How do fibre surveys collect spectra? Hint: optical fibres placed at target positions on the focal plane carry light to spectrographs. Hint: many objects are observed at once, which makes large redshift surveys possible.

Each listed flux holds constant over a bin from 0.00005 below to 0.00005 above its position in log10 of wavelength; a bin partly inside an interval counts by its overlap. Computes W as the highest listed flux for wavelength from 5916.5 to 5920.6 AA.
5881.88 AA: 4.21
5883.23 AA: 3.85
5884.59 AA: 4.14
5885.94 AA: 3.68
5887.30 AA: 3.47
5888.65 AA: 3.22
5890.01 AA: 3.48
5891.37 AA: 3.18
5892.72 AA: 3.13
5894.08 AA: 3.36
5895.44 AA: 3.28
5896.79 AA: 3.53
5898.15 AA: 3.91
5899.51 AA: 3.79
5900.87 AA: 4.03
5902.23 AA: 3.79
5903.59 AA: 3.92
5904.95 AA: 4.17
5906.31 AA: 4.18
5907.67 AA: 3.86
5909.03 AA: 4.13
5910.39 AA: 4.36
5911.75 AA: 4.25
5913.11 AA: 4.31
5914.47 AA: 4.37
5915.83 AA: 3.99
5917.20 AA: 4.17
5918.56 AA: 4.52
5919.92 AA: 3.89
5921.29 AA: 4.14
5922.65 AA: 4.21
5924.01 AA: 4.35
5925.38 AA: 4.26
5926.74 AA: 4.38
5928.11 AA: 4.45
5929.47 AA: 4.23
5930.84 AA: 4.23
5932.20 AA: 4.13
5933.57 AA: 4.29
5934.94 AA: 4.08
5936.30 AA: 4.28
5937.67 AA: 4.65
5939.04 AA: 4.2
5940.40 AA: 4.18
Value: 4.52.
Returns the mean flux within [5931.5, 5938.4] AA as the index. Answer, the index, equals 4.28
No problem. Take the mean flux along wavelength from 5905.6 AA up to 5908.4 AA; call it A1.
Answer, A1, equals 4.02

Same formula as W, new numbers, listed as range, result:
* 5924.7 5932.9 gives 4.45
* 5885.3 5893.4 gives 3.68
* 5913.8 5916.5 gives 4.37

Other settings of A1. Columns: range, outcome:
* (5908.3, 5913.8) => 4.26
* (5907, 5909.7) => 4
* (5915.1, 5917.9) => 4.08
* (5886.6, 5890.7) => 3.39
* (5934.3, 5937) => 4.19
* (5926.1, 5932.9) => 4.28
